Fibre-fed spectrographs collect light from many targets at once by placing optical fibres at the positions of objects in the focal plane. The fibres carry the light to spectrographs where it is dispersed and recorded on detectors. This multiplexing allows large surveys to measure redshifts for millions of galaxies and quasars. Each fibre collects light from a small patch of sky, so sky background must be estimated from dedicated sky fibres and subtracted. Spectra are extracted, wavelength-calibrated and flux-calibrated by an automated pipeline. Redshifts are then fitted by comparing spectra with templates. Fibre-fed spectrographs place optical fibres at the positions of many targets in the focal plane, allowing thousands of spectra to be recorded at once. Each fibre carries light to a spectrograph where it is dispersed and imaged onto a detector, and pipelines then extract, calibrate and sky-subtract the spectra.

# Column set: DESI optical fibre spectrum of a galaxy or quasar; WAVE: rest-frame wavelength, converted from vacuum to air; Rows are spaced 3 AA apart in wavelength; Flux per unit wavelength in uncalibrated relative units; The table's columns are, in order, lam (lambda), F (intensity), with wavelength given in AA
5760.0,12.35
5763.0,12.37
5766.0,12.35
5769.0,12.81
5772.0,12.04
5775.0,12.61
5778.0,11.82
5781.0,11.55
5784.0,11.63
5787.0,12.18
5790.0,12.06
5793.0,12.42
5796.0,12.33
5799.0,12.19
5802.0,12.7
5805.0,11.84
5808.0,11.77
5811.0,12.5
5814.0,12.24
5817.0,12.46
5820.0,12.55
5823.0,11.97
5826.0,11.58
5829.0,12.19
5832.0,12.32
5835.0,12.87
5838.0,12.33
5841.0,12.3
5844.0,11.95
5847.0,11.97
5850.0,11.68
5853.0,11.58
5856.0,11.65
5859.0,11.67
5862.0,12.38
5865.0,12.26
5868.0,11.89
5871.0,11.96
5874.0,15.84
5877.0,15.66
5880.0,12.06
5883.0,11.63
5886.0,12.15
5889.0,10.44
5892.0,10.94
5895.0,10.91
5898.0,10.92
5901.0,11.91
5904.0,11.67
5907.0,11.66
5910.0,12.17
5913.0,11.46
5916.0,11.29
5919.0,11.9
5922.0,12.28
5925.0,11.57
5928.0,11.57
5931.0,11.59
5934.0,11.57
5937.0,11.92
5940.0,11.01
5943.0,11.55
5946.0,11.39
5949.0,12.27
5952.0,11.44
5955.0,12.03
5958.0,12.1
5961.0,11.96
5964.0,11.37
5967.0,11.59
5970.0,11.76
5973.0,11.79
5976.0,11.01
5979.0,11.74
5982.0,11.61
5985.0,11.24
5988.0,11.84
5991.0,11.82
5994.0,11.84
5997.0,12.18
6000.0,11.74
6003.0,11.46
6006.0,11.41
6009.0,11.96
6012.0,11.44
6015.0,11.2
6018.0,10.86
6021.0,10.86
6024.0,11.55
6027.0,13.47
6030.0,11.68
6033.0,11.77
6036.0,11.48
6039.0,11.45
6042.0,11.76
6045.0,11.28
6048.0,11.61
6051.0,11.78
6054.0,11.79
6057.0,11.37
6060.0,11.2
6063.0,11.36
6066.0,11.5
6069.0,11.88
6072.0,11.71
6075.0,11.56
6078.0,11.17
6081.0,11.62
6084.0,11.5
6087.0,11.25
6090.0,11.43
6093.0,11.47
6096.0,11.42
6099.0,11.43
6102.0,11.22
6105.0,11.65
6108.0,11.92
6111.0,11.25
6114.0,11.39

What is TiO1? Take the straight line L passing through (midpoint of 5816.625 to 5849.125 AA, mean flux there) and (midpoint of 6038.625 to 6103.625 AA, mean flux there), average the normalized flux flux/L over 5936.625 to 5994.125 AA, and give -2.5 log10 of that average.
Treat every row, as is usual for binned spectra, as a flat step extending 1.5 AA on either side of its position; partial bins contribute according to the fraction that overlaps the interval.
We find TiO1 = 0.01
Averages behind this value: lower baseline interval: 12.2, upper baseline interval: 11.5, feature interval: 11.7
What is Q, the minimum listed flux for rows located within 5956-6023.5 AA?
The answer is 10.86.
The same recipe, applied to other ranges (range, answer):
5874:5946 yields 10.44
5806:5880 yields 11.58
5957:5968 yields 11.37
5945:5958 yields 11.39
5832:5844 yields 11.95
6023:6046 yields 11.28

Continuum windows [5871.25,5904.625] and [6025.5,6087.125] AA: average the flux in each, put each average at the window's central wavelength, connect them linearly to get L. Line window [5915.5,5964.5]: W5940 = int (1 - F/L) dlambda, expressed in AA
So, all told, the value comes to 1.3 AA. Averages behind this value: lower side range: 12.2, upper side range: 11.6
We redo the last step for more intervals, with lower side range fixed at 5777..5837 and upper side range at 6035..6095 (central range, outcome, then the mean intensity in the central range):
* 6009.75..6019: 0.31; 11.2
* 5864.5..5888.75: -1.71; 12.8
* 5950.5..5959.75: -0.06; 11.9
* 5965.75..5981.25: 0.21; 11.6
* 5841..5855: 0.25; 11.8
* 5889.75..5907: 0.96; 11.3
